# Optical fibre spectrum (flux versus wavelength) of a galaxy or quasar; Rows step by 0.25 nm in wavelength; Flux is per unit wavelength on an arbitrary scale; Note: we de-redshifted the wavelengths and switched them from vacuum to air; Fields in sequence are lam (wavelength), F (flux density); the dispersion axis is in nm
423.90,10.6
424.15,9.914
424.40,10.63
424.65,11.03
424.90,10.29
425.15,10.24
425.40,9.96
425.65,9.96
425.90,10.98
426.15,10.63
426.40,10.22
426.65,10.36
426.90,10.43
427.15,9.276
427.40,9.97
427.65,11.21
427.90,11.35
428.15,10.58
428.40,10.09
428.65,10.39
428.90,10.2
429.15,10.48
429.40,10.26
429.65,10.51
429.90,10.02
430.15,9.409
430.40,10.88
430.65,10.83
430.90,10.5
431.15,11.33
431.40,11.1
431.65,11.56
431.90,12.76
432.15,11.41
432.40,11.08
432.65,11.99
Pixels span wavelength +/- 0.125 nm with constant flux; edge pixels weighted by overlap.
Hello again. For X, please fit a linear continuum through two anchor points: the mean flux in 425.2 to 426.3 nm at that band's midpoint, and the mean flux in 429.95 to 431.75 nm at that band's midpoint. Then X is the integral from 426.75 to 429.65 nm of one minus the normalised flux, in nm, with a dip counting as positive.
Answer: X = 0.05 nm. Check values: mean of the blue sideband 10.4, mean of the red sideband 10.8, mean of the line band 10.4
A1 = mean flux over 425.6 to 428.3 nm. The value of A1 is 10.5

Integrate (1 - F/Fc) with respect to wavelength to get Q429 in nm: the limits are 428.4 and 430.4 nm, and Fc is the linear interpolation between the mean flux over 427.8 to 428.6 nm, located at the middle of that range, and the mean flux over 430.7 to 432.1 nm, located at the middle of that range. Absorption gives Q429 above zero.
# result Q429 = 0.13 nm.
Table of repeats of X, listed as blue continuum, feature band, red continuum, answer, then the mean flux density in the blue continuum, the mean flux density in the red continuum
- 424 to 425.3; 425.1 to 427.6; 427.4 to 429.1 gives 0.06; 10.4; 10.6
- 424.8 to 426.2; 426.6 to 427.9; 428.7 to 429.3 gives 0.00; 10.3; 10.3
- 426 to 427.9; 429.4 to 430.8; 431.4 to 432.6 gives 0.11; 10.4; 11.7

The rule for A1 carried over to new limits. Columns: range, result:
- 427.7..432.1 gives 10.7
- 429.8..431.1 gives 10.4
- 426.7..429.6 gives 10.4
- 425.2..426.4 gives 10.4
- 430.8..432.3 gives 11.5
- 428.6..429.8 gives 10.4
